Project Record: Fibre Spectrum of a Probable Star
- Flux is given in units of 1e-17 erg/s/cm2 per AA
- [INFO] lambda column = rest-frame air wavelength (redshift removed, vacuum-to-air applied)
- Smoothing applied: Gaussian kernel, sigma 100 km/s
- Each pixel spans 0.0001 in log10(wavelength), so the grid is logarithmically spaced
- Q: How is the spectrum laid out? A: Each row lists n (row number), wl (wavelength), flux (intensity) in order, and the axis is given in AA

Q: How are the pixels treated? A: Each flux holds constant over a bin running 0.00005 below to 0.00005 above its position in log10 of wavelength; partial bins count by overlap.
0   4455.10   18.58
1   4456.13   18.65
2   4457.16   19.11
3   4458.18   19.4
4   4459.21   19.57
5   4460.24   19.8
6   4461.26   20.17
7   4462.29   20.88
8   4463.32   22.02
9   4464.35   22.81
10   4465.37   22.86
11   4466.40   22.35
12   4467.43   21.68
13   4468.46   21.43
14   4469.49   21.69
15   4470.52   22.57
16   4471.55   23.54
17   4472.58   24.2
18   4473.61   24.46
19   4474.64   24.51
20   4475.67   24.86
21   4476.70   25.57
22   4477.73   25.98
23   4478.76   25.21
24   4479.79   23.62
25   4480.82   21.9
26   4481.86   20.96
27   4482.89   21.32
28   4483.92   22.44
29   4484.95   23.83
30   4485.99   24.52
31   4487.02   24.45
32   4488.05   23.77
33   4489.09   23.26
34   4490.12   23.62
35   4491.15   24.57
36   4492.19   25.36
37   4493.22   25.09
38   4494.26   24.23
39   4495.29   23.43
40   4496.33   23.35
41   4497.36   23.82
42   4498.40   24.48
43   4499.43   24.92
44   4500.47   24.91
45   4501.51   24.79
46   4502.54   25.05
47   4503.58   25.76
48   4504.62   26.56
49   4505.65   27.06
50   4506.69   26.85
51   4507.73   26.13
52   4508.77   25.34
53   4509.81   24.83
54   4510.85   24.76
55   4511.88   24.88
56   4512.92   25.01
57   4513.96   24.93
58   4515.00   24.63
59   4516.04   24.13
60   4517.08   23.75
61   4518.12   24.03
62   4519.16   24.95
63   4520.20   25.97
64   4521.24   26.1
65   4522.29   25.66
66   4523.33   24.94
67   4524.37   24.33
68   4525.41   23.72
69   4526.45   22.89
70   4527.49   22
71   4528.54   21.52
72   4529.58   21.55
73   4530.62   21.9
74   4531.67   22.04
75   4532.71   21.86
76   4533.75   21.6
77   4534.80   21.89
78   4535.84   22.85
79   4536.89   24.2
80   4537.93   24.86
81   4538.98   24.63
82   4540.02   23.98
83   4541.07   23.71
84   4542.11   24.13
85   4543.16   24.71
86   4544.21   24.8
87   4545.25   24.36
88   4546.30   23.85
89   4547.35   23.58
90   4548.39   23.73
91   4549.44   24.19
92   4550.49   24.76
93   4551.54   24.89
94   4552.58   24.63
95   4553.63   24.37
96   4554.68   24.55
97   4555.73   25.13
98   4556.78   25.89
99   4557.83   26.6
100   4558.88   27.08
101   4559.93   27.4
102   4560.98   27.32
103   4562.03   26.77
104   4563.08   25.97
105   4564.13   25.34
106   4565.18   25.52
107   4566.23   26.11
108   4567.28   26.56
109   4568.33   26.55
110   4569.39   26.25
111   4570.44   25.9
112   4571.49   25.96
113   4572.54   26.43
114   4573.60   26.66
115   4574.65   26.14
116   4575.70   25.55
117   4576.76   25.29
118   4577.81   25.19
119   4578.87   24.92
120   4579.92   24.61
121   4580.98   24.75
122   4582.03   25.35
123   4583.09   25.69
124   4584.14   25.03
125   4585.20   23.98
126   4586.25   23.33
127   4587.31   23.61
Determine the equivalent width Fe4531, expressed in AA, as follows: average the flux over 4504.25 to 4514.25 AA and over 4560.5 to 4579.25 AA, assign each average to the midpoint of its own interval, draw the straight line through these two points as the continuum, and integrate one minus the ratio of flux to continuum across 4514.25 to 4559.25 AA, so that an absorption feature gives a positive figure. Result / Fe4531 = 3.1 AA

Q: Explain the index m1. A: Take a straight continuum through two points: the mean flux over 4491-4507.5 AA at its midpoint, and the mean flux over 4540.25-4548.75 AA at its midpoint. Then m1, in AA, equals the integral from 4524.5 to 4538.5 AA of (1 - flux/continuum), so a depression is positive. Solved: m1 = 1.0 AA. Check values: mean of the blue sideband 25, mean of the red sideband 24.1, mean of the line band 22.6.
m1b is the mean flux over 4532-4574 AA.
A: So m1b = 25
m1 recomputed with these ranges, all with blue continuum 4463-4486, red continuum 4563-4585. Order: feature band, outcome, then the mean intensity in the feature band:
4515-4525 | -0.21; 24.8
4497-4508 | -0.73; 25.5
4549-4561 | -0.14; 25.5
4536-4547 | 0.27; 24.2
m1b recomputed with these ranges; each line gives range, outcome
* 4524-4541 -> 22.9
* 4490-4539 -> 24.3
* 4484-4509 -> 24.7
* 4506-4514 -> 25.4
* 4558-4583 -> 26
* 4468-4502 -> 23.8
